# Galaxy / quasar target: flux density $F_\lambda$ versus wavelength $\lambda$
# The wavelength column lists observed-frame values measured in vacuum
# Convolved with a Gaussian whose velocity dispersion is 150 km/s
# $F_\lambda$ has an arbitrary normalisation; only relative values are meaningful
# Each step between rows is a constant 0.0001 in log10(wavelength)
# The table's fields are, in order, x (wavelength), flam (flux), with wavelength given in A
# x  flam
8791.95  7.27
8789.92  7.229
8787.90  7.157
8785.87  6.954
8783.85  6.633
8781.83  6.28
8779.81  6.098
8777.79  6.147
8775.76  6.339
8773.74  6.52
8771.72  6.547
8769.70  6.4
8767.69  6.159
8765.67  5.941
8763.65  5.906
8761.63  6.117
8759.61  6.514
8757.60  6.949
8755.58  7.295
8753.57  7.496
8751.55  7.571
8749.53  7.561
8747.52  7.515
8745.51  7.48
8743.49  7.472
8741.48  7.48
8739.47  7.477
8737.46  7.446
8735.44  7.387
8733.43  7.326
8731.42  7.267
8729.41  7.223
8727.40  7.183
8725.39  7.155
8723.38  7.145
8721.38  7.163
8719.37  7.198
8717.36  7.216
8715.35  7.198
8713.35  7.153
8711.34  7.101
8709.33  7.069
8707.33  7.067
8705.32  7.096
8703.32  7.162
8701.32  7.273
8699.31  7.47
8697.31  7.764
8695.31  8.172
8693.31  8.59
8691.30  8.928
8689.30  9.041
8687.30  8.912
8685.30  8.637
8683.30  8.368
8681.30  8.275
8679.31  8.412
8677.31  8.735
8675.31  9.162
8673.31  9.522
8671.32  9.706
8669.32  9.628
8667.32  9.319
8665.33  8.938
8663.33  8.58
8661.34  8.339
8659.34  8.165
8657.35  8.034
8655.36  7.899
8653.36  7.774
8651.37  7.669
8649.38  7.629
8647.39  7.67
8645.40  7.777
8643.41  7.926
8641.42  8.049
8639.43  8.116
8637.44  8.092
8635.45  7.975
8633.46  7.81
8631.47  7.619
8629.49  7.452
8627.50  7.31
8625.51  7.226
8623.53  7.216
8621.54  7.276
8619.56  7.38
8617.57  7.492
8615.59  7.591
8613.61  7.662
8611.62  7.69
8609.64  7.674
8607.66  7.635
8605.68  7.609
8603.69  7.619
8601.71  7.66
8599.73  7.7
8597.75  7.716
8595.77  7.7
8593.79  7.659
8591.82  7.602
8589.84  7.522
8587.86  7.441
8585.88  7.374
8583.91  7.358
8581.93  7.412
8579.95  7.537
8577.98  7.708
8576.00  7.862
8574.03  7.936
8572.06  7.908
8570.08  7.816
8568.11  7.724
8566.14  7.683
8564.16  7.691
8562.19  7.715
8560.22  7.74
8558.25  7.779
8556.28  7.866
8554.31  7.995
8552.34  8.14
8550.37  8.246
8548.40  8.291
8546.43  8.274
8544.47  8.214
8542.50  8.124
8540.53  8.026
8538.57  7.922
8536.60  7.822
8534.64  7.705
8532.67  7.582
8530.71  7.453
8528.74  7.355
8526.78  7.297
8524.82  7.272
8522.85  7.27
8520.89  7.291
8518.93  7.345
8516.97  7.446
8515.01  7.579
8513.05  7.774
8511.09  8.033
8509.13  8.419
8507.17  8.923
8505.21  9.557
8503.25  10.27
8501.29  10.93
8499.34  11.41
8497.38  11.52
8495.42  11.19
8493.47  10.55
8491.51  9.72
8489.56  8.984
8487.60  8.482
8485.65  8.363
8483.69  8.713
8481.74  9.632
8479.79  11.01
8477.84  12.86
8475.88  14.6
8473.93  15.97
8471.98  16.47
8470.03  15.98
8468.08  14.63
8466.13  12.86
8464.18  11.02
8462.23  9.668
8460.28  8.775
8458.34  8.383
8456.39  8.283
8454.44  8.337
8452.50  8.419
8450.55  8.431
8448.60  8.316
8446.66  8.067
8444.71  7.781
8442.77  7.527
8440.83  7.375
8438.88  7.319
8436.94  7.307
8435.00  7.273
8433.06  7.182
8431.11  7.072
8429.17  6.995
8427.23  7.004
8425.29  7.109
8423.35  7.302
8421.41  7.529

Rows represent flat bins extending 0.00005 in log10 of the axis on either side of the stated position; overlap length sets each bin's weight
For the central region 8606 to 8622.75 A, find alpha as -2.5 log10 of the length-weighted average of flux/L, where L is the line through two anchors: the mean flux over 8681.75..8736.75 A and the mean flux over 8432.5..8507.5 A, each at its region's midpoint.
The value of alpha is 0.14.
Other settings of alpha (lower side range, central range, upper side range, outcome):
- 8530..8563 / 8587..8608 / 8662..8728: 0.05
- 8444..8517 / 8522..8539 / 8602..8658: 0.24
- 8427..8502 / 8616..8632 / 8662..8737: 0.17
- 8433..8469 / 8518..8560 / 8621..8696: 0.11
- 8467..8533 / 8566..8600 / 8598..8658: 0.11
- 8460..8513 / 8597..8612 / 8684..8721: 0.20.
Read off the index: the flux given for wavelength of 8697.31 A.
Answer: 7.764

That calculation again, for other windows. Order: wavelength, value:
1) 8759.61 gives 6.514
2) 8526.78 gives 7.297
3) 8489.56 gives 8.984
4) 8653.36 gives 7.774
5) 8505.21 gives 9.557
